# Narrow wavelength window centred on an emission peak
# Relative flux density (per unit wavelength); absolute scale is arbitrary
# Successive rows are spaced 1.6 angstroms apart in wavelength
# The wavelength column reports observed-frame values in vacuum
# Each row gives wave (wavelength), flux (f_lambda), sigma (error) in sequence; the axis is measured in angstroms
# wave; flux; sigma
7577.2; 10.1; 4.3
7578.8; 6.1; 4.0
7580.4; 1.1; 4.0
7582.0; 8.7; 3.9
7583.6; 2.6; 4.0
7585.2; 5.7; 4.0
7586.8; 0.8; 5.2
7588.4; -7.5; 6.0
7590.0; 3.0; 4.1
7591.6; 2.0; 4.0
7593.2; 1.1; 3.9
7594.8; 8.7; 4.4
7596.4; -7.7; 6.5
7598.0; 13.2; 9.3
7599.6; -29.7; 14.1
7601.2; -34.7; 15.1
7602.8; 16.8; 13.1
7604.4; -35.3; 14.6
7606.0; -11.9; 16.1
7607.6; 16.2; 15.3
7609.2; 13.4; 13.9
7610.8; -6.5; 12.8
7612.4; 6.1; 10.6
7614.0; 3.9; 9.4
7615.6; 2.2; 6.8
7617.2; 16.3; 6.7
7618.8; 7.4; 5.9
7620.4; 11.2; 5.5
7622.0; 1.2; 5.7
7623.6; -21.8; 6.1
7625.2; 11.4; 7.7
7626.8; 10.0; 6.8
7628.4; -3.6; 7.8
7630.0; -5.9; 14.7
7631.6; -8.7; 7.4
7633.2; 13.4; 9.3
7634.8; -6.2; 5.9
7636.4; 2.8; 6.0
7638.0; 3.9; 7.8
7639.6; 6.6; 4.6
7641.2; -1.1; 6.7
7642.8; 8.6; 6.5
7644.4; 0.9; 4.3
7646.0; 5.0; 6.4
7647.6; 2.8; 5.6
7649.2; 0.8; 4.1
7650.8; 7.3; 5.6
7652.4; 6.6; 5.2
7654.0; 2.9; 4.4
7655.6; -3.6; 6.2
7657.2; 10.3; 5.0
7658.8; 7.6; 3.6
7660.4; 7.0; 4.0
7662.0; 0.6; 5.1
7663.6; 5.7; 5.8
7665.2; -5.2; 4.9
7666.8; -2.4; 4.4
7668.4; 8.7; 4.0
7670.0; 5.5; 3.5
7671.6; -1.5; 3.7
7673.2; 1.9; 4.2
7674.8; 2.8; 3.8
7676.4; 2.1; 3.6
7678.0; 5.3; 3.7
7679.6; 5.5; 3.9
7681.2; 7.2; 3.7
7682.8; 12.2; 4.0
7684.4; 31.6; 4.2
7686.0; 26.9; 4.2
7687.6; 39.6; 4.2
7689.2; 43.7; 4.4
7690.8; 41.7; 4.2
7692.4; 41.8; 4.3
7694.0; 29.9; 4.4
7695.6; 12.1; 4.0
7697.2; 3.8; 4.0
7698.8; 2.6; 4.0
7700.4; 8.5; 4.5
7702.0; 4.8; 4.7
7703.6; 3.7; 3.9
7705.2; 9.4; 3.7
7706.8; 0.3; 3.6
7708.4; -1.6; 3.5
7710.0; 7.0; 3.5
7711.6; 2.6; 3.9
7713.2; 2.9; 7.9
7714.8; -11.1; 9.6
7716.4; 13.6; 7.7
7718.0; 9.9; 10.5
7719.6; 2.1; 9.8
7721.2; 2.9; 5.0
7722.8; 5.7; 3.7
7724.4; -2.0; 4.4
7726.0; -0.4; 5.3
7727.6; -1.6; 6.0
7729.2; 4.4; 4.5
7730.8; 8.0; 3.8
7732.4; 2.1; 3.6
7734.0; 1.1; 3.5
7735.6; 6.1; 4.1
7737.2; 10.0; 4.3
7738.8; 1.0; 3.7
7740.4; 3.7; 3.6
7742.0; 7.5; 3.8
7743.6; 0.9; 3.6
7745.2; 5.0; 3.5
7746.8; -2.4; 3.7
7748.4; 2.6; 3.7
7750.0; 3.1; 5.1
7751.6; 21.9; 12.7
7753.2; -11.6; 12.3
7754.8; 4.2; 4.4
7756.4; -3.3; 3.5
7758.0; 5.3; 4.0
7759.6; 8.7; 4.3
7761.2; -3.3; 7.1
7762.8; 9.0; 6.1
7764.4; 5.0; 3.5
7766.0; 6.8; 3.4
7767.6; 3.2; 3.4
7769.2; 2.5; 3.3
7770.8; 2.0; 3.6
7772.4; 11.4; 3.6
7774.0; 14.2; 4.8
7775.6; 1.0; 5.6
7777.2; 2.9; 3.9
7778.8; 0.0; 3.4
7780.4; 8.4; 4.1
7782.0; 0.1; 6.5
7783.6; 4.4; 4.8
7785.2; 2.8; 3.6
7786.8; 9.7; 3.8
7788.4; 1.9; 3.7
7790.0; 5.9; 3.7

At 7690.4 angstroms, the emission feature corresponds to [O II] 3727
